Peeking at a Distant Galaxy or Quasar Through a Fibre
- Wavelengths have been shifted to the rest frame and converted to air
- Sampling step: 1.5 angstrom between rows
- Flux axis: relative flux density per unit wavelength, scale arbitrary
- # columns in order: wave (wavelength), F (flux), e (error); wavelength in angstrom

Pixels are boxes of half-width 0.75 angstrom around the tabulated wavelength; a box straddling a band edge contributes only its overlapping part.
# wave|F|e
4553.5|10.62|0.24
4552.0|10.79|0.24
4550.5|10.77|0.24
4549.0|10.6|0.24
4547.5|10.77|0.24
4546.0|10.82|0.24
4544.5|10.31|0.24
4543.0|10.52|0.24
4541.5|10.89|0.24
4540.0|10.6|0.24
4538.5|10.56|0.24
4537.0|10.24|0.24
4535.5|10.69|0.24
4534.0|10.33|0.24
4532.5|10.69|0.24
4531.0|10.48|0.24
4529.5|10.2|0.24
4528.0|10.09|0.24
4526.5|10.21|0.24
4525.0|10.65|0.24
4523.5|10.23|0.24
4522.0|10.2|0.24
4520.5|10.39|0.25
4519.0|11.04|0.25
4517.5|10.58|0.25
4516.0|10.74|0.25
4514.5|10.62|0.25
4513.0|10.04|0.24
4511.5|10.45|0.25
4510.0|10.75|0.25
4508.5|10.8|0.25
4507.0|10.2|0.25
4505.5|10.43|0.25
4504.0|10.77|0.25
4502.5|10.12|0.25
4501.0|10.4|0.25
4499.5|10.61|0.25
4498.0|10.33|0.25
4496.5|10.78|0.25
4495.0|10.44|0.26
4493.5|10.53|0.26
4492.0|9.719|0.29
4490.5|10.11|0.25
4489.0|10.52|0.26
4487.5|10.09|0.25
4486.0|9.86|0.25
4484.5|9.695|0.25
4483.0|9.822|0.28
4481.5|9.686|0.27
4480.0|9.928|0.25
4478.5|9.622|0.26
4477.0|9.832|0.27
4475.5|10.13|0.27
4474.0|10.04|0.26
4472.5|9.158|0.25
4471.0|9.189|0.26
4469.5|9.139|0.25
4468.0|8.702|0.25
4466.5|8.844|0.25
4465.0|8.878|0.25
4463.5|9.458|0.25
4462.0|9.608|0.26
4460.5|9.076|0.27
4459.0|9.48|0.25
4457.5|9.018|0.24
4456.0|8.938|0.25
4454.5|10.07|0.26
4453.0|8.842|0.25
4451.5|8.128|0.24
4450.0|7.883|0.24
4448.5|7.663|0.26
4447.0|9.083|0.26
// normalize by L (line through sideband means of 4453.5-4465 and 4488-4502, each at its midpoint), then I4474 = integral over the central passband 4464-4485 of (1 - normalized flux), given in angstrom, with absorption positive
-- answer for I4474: 0.7 angstrom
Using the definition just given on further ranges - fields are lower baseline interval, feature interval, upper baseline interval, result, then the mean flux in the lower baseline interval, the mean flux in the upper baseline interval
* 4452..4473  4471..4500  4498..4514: -0.52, 9.16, 10.5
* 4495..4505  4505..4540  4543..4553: 0.36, 10.5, 10.7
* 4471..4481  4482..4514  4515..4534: -0.77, 9.74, 10.5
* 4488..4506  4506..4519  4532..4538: -0.15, 10.4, 10.5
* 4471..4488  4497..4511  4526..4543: -0.58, 9.77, 10.5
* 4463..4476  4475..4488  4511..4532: -0.43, 9.26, 10.4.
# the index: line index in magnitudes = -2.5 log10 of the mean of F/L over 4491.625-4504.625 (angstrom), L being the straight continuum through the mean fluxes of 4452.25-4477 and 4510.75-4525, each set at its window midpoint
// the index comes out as -0.04 mag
